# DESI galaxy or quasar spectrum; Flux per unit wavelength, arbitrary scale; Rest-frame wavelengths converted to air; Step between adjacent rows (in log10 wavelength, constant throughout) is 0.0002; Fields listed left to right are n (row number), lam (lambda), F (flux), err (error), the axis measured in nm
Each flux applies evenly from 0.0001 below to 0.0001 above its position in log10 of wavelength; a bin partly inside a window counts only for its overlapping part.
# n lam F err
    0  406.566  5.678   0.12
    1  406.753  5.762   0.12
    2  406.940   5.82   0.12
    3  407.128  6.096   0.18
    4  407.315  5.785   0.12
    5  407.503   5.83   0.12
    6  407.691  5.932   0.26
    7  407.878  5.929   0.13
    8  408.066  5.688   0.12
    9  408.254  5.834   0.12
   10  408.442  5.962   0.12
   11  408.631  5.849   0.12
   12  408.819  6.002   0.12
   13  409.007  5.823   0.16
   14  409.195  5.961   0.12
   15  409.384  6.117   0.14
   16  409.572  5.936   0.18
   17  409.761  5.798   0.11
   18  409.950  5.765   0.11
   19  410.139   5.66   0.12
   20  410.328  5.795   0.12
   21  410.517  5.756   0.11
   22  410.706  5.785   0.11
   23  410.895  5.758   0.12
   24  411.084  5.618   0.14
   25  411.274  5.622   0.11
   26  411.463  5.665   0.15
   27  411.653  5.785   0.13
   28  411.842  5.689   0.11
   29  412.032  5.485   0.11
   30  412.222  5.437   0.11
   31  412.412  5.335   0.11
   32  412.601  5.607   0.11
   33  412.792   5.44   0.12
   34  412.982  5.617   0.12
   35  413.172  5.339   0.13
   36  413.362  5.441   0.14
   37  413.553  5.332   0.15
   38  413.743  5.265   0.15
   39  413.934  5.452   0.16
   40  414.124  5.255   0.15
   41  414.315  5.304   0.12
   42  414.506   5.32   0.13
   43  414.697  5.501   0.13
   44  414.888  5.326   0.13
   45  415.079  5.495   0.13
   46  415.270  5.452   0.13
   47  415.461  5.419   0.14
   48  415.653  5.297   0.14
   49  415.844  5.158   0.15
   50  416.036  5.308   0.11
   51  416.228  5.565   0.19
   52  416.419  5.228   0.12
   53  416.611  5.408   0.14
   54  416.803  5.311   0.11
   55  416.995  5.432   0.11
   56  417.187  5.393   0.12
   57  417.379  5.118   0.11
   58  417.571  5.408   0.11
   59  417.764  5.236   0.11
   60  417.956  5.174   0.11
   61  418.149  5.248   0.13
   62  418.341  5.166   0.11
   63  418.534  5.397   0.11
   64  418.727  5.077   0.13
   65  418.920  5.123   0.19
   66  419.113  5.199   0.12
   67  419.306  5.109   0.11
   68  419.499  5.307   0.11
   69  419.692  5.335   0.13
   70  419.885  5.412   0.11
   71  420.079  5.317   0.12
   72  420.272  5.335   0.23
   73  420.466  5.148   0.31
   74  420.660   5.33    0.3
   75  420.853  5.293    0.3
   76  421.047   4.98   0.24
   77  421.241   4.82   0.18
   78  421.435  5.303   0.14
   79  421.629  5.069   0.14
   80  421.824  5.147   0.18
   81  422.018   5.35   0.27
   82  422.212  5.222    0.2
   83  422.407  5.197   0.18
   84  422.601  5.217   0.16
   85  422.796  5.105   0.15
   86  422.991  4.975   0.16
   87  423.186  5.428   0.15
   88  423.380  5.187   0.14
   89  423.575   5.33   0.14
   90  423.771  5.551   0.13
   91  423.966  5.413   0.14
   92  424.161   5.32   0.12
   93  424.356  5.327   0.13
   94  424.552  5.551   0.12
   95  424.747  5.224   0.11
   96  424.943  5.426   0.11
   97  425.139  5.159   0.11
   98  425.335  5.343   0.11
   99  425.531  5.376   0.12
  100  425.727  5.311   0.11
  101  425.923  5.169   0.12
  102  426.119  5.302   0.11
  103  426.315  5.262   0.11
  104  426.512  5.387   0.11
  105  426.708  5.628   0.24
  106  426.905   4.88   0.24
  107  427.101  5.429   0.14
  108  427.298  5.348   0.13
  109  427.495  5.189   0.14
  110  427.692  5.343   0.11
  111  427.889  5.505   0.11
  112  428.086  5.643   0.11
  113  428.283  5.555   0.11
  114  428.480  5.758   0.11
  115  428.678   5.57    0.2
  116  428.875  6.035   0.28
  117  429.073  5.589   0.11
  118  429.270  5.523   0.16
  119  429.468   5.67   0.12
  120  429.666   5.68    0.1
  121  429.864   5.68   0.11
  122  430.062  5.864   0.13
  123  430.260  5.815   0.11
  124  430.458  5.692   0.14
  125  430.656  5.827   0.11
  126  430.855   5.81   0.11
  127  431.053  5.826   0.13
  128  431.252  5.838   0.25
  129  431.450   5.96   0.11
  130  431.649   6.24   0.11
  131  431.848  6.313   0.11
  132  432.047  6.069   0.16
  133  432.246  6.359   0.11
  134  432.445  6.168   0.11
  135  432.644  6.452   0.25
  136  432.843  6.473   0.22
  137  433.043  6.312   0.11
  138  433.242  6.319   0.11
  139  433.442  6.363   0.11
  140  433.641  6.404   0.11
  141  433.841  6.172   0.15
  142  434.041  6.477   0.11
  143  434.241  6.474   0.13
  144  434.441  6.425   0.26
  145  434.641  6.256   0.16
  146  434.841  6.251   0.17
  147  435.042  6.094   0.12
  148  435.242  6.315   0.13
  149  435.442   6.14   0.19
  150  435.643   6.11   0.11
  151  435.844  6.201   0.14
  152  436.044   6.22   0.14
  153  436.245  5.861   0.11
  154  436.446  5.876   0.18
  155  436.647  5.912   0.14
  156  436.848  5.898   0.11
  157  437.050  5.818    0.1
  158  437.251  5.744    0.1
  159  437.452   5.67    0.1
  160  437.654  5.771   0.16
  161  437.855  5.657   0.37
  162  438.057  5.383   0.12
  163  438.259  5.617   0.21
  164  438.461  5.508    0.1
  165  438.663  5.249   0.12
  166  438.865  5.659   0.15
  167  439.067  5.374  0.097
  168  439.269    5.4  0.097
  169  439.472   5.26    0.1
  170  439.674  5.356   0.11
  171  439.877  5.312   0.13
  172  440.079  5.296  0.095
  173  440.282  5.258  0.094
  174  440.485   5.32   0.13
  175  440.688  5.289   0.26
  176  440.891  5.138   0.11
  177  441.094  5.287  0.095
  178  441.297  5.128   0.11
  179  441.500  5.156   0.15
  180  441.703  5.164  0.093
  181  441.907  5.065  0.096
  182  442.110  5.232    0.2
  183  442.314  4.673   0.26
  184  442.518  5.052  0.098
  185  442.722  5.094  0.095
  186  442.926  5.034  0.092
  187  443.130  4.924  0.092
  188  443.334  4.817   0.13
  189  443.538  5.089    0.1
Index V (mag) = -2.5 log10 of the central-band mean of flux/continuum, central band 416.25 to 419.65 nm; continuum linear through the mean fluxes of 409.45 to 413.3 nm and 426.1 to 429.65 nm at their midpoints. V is 0.06 mag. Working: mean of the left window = 5.65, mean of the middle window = 5.26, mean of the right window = 5.49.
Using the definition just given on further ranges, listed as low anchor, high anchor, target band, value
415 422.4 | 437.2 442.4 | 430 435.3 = -0.162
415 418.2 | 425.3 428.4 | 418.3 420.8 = 0.018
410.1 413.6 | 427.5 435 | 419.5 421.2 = 0.100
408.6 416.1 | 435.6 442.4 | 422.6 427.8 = 0.046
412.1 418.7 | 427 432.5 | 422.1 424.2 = 0.061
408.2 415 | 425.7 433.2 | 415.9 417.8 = 0.063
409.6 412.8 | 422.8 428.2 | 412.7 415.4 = 0.038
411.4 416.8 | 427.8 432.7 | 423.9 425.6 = 0.071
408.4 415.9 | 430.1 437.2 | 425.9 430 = 0.094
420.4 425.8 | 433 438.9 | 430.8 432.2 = -0.052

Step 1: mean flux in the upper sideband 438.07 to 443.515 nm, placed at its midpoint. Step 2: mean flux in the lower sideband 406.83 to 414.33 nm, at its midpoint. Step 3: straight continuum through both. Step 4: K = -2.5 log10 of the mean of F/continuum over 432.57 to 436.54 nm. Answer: -0.18 mag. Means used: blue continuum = 5.69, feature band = 6.26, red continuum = 5.22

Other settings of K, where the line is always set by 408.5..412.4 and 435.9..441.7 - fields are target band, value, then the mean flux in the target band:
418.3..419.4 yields 0.10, 5.18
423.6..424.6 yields 0.04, 5.42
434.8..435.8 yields -0.12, 6.18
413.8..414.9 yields 0.07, 5.36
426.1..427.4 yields 0.06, 5.32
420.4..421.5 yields 0.11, 5.14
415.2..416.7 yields 0.07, 5.35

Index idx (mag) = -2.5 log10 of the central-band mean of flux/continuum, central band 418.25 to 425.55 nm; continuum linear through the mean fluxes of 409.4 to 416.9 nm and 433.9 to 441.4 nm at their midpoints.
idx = 0.07 mag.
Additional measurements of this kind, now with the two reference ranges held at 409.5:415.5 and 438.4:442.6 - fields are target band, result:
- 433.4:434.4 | -0.20 mag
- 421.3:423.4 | 0.05 mag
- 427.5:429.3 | -0.04 mag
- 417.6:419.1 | 0.06 mag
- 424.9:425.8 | 0.02 mag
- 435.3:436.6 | -0.15 mag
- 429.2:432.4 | -0.11 mag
